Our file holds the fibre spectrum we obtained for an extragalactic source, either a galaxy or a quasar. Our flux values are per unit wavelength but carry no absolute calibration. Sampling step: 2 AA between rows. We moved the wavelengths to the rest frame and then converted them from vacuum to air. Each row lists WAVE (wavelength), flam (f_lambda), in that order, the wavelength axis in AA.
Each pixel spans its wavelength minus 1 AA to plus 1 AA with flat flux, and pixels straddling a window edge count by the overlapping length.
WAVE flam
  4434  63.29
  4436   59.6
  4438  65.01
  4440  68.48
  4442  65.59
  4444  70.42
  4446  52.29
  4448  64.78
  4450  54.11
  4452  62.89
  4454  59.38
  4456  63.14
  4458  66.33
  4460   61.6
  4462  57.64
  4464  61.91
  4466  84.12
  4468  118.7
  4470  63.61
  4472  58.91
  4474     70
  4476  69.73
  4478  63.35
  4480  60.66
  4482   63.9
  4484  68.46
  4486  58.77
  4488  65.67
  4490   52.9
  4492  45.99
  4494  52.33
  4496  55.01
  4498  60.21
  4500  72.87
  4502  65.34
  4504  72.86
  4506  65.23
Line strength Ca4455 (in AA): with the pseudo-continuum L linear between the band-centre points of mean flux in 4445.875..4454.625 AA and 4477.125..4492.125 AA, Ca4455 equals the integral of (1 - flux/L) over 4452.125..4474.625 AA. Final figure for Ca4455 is -3.5 AA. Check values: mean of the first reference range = 59.3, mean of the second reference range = 60.7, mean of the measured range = 69.3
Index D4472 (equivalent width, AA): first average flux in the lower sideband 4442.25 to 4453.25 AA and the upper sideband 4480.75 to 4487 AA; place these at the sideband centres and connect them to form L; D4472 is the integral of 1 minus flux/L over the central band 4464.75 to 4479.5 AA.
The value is -2.8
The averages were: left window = 61.2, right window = 63.6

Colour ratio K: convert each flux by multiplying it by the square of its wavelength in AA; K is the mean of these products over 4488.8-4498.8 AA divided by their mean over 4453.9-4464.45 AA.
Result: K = 0.88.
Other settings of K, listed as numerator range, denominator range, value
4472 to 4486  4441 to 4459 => 1.06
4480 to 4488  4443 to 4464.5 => 1.05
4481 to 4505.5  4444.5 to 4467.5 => 0.97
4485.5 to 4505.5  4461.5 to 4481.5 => 0.86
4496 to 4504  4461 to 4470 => 0.85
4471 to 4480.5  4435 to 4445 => 1.00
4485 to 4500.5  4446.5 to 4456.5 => 0.97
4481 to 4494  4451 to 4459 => 0.95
